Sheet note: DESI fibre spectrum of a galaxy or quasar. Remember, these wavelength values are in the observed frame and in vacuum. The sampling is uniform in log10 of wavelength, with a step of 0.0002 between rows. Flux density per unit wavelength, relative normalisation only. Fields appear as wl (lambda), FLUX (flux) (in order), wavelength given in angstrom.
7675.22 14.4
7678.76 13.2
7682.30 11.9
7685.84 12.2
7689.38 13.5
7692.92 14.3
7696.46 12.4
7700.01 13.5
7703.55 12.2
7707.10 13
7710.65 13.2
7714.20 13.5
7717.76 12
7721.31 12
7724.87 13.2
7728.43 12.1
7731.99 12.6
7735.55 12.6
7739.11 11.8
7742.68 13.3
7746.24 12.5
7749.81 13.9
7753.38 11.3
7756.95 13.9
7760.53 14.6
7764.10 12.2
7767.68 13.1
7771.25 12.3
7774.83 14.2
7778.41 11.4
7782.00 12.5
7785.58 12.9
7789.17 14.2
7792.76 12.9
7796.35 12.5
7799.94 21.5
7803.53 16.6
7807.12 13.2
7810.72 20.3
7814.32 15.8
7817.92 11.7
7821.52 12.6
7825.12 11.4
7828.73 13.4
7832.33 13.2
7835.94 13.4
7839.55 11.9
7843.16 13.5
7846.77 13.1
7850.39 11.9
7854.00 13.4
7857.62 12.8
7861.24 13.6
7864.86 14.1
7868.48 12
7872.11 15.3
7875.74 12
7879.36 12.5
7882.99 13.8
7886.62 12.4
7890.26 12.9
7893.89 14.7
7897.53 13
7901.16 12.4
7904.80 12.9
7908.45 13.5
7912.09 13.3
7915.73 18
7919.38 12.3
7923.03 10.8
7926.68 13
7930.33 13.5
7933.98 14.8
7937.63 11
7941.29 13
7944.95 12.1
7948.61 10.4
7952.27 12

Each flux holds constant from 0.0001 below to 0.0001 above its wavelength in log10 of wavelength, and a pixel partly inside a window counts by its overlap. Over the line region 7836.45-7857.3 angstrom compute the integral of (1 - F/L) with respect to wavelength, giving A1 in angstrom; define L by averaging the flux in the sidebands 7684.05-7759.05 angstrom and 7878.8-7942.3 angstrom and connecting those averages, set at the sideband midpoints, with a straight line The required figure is 0.5 angstrom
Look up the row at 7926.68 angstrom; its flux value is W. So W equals 13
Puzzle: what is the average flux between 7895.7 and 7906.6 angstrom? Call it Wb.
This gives 12.8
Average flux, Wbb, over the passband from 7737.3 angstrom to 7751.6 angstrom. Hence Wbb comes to 12.9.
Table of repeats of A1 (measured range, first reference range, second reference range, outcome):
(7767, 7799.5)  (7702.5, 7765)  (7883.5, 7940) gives -0.8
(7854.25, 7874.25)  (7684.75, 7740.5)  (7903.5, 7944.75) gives -0.6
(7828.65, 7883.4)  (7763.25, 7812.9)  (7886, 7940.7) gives 2.6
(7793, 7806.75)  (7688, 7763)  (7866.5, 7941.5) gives -3.2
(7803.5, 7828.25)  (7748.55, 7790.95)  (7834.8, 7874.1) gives -2.3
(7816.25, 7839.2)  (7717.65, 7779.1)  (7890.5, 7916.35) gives 1.2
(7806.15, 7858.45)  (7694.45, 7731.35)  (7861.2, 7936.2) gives -1.3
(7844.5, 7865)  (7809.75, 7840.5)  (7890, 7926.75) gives 0.7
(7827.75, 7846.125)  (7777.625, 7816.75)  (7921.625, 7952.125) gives 1.5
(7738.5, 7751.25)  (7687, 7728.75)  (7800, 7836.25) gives 0.5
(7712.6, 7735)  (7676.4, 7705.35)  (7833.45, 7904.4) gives 0.7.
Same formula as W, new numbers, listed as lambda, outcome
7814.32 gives 15.8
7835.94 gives 13.4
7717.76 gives 12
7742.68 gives 13.3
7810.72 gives 20.3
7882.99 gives 13.8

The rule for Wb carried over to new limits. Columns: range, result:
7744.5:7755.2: 12.6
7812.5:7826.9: 12.9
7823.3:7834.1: 12.7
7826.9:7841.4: 13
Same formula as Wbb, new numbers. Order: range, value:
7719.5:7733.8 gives 12.5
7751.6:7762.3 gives 13.3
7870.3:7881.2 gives 13.3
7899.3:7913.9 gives 13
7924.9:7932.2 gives 13.3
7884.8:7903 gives 13.1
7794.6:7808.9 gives 16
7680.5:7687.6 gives 12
